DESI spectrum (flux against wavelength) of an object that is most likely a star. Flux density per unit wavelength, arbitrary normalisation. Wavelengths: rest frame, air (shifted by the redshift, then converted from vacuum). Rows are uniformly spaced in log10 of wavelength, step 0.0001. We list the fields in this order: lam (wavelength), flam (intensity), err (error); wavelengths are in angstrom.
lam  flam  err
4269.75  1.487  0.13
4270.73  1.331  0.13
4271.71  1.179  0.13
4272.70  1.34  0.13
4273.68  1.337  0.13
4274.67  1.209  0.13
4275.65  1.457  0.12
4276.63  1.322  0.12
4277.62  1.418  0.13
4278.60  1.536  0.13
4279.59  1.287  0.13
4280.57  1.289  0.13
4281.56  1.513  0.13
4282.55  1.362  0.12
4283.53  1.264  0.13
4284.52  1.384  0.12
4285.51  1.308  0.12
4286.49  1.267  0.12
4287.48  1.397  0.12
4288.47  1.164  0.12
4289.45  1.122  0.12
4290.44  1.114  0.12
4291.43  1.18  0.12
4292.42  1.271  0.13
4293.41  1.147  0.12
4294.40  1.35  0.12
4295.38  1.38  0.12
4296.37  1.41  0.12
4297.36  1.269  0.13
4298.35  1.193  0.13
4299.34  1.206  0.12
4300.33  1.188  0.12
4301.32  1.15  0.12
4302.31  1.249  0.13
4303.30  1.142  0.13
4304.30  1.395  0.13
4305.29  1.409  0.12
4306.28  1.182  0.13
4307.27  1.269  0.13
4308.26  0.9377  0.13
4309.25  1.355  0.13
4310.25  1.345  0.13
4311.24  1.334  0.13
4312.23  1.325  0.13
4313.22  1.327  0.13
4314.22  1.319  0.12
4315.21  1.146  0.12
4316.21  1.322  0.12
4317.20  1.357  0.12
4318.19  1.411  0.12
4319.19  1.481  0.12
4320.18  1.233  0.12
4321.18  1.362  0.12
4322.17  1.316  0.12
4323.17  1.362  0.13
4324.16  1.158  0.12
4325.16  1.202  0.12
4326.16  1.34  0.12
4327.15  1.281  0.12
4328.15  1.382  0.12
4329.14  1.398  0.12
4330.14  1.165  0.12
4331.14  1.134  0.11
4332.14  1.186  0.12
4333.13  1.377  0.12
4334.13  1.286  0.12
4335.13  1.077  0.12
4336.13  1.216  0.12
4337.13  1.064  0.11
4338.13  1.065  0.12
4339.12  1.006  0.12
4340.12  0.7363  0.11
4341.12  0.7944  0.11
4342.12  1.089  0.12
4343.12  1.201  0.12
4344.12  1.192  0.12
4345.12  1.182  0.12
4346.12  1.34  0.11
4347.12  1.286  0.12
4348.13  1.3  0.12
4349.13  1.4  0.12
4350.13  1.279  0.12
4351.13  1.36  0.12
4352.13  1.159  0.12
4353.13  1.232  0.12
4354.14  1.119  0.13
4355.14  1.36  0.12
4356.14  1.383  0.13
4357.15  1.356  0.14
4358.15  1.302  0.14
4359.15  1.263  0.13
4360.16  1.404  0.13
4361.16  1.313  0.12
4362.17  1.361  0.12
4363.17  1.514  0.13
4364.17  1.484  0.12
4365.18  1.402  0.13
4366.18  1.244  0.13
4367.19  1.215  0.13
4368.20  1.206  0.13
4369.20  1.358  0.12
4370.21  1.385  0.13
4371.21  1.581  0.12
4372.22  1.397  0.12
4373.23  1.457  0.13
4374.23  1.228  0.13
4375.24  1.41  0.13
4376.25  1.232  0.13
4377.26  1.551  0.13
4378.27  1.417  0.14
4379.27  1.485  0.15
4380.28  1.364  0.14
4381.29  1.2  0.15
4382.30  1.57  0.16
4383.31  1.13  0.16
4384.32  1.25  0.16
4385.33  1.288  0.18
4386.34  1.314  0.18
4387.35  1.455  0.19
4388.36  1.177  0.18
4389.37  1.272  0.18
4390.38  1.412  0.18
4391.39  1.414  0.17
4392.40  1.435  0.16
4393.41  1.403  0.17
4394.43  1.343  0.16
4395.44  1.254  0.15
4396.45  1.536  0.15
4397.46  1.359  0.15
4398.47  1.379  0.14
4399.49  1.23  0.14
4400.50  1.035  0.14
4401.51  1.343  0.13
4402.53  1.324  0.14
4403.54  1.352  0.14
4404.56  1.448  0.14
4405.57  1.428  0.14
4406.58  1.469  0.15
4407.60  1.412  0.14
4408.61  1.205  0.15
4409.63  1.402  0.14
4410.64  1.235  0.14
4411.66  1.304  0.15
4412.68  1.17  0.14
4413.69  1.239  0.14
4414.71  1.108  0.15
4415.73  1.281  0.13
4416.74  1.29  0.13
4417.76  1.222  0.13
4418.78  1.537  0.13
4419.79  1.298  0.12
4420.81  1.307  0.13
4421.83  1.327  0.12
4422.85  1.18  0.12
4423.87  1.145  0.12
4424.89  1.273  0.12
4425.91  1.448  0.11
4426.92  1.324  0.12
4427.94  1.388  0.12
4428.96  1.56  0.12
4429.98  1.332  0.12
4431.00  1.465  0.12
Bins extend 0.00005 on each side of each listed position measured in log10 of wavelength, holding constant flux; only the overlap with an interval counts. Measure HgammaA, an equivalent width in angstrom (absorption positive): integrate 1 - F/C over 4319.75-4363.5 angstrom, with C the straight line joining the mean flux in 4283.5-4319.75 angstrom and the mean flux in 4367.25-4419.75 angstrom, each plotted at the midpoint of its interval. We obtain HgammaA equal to 2.1 angstrom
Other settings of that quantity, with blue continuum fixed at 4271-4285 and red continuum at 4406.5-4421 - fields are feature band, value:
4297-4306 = 0.65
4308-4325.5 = 0.44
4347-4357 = 0.22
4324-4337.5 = 0.92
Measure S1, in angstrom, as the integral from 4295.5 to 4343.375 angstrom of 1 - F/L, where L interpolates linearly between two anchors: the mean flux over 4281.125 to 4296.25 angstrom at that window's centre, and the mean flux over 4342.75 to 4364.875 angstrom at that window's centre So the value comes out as 2.3 angstrom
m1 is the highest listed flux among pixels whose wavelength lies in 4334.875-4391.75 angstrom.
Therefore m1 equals 1.581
